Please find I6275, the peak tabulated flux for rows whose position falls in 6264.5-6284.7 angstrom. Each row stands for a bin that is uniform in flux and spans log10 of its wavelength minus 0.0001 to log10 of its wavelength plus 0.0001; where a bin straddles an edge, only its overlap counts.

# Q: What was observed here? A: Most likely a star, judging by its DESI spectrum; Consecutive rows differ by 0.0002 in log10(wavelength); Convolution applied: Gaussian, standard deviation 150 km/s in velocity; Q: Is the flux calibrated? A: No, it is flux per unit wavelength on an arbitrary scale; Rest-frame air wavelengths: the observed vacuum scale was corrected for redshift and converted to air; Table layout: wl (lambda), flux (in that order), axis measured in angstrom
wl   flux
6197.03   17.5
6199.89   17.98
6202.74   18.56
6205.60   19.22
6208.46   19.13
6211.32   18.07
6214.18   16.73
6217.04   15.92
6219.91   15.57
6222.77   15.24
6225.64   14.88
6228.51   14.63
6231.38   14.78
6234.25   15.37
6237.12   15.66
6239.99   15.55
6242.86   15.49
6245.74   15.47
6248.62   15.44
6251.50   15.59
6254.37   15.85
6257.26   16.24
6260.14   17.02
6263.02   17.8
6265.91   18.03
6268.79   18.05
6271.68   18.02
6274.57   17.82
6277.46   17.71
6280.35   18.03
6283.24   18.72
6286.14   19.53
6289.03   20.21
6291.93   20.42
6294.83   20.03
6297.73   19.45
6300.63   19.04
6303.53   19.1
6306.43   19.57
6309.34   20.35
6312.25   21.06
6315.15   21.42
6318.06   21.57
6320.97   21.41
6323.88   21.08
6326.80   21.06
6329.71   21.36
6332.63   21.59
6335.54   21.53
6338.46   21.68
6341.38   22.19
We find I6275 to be 18.72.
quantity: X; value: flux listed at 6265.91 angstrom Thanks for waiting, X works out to 18.03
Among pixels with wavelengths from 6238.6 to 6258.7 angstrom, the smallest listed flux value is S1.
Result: 15.44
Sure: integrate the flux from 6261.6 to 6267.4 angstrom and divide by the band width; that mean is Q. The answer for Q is 17.9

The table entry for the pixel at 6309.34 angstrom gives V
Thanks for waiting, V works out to 20.35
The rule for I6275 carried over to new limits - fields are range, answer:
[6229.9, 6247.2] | 15.66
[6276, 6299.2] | 20.42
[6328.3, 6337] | 21.59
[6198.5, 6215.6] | 19.22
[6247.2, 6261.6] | 17.02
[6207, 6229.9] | 19.13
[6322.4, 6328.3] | 21.08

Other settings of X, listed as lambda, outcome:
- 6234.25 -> 15.37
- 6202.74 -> 18.56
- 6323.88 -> 21.08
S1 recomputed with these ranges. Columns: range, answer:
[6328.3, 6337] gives 21.36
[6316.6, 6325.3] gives 21.08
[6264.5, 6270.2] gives 18.03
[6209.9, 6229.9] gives 14.63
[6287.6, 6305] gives 19.04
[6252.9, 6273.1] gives 15.85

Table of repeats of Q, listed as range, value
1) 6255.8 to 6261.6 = 16.6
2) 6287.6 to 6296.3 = 20.2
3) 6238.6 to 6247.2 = 15.5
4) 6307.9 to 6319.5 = 21.1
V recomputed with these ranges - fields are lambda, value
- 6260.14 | 17.02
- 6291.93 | 20.42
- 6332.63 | 21.59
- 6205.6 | 19.22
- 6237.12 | 15.66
